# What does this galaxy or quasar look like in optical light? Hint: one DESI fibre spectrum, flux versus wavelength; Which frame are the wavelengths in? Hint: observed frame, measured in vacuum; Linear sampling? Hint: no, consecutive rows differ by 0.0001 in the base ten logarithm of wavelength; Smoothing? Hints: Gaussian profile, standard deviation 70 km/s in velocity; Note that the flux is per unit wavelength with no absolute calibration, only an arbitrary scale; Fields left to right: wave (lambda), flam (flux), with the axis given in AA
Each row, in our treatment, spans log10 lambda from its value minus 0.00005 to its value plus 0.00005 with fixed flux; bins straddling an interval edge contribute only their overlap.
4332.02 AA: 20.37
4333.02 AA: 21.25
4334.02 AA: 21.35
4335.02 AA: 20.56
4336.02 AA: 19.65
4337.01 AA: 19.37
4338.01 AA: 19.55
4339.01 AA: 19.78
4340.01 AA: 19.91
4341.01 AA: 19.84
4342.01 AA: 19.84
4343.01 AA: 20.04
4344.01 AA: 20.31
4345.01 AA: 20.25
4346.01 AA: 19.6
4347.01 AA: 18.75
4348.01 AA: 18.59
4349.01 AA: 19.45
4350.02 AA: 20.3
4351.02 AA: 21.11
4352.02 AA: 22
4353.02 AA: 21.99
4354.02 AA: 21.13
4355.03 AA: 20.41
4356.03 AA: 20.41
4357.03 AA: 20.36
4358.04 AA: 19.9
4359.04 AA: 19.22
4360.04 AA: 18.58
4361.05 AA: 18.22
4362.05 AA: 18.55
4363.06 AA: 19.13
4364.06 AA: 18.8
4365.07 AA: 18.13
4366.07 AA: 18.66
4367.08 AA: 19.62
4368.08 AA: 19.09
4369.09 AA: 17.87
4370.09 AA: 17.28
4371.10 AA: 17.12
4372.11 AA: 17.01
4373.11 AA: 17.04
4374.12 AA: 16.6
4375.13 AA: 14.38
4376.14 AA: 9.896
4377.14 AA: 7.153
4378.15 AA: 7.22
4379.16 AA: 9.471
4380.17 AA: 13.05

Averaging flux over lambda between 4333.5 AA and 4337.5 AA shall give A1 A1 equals 20.3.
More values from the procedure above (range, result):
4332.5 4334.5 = 21.2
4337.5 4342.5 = 19.8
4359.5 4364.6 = 18.6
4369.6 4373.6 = 17.1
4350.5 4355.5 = 21.3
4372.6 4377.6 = 13.1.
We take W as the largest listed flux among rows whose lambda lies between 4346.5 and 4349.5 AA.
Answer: 19.45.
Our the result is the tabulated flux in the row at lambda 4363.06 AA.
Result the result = 19.13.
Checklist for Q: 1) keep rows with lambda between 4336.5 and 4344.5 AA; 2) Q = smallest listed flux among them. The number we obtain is 19.37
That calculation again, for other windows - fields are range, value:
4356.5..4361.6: 18.22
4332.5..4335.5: 20.56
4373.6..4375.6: 14.38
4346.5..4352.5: 18.59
